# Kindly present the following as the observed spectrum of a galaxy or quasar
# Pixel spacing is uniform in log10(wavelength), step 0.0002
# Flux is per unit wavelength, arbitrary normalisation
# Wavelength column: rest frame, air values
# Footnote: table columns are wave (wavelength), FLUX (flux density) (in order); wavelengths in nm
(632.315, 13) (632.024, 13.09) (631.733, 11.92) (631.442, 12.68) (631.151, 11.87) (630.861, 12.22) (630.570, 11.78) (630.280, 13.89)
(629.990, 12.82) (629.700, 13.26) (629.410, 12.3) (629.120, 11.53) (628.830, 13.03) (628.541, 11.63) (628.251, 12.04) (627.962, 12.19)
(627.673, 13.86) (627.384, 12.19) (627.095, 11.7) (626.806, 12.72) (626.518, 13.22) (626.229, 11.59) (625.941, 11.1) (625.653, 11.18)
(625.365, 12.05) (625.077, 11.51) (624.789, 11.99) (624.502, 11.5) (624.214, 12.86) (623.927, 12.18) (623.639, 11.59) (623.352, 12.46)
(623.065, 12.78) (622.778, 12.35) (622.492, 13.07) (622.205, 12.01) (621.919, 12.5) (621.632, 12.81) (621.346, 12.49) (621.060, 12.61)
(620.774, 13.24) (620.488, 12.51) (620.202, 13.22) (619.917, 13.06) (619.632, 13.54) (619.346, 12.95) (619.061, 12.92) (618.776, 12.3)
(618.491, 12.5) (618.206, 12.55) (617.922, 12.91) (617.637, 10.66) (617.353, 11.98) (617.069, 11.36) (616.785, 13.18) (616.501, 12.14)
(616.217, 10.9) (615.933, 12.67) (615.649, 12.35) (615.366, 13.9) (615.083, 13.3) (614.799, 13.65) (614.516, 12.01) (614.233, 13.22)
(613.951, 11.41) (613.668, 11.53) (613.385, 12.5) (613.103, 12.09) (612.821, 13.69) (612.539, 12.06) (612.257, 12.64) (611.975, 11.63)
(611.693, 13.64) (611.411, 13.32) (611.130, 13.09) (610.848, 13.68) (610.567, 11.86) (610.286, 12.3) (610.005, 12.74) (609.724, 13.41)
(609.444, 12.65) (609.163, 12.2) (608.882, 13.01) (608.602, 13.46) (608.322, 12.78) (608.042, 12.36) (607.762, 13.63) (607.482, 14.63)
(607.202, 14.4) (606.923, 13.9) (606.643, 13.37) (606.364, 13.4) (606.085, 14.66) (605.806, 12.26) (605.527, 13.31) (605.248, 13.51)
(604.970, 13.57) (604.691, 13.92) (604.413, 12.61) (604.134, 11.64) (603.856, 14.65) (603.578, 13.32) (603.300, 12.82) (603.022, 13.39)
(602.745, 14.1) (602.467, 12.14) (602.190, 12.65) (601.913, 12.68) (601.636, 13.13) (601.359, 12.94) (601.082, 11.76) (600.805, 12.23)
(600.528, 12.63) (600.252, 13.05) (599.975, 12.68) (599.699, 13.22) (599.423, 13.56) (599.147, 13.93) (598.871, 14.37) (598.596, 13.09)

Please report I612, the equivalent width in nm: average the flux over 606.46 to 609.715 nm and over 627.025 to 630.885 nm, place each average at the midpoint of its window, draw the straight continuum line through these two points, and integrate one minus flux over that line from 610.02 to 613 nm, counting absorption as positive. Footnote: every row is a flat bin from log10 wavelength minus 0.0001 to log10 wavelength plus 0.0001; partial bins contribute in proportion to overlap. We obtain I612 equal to 0.09 nm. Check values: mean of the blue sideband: 13.3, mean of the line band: 12.8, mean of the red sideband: 12.5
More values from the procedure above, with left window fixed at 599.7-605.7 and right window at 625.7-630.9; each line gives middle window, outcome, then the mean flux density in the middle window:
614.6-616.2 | -0.034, 12.9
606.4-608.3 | -0.112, 13.6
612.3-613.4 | 0.013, 12.6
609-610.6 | 0.030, 12.6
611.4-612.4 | 0.002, 12.7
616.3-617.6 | 0.068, 12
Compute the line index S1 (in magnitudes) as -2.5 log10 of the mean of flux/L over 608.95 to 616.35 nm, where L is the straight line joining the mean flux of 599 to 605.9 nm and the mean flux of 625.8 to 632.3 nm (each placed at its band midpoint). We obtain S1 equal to 0.01 mag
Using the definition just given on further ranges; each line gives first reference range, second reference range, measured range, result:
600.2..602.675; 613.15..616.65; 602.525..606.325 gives -0.064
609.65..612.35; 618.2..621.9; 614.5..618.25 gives 0.036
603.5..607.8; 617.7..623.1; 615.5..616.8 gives 0.069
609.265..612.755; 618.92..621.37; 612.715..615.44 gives 0.012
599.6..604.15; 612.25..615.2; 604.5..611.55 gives -0.044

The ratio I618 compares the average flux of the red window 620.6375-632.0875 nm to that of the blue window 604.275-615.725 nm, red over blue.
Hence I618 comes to 0.95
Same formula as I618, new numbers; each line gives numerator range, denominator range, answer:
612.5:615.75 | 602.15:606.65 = 0.95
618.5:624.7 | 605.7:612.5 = 0.96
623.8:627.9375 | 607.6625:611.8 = 0.94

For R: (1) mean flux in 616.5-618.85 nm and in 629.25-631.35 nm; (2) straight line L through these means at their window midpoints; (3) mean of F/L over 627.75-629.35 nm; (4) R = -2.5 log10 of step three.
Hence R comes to 0.032 mag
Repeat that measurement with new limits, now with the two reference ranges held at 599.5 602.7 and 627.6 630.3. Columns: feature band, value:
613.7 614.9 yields 0.017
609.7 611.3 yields -0.013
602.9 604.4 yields -0.035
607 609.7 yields -0.050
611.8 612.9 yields 0.015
